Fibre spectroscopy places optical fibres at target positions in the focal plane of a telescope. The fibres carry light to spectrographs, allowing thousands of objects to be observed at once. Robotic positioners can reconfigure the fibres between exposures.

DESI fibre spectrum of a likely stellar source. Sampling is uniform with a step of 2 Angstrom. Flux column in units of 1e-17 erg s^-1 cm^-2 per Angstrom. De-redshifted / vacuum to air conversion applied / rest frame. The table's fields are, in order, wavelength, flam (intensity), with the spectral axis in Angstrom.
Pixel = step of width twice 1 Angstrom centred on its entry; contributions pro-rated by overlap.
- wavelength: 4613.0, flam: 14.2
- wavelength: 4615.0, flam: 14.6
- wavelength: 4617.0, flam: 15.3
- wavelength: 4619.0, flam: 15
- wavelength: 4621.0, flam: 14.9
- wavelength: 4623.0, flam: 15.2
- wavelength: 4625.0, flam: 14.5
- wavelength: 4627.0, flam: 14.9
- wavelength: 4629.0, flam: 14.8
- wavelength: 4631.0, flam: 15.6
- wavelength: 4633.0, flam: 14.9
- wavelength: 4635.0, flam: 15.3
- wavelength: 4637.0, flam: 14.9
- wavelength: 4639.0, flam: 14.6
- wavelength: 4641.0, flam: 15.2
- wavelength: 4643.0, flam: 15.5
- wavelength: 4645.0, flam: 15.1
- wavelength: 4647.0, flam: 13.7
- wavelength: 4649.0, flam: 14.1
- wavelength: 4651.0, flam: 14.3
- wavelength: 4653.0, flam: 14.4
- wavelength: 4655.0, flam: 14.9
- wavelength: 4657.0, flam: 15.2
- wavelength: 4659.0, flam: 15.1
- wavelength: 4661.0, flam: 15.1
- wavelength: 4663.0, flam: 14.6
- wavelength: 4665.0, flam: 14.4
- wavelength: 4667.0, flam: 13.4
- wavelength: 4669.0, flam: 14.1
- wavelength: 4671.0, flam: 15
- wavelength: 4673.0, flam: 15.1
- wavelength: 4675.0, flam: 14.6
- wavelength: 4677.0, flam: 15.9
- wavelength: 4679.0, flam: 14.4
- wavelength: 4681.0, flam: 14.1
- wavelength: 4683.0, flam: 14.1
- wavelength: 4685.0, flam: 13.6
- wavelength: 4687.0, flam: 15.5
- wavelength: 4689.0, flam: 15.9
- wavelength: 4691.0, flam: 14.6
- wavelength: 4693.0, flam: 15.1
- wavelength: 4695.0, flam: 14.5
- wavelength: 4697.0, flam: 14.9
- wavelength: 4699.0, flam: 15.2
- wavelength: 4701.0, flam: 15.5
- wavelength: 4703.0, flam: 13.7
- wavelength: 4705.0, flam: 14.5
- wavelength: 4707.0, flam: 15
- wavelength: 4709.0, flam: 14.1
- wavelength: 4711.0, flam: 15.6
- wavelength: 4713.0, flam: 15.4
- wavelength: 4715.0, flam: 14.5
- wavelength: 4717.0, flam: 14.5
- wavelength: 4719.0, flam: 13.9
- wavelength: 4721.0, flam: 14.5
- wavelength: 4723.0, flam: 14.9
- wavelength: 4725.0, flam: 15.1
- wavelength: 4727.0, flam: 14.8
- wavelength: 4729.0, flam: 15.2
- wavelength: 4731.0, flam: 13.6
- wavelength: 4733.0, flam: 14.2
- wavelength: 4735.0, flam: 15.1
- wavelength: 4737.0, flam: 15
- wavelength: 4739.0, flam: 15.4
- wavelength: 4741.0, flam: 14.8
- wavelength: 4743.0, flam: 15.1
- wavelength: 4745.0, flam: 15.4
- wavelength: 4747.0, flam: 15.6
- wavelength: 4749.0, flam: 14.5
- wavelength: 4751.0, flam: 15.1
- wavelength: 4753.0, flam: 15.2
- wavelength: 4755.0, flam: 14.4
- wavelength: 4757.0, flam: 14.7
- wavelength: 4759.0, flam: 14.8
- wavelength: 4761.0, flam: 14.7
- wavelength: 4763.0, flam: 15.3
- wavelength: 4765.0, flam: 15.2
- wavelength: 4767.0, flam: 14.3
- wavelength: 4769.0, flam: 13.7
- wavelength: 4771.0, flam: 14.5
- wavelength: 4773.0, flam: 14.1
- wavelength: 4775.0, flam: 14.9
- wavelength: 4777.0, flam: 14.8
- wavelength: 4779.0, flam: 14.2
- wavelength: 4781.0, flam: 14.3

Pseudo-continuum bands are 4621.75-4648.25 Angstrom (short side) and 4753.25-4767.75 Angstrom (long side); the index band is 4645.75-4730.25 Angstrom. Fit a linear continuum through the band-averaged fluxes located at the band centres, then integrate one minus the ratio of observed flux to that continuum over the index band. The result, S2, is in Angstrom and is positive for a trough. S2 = 1.1 Angstrom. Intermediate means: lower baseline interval 14.9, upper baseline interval 14.8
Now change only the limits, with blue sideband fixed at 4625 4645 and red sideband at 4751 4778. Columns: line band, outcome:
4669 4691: 0.21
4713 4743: 0.13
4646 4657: 0.47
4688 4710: 0.07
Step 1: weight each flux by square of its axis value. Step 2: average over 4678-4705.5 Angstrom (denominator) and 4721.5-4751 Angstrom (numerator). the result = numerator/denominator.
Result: 1.0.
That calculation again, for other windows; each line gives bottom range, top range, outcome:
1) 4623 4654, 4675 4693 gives 1.02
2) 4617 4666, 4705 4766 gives 1.04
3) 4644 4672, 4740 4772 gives 1.06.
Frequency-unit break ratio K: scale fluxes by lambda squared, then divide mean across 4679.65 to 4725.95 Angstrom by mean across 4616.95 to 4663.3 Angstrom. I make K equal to 1.02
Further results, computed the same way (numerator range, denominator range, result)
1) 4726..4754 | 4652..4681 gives 1.05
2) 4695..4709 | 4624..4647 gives 1.01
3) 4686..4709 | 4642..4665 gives 1.03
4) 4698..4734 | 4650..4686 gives 1.03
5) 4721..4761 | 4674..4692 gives 1.03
